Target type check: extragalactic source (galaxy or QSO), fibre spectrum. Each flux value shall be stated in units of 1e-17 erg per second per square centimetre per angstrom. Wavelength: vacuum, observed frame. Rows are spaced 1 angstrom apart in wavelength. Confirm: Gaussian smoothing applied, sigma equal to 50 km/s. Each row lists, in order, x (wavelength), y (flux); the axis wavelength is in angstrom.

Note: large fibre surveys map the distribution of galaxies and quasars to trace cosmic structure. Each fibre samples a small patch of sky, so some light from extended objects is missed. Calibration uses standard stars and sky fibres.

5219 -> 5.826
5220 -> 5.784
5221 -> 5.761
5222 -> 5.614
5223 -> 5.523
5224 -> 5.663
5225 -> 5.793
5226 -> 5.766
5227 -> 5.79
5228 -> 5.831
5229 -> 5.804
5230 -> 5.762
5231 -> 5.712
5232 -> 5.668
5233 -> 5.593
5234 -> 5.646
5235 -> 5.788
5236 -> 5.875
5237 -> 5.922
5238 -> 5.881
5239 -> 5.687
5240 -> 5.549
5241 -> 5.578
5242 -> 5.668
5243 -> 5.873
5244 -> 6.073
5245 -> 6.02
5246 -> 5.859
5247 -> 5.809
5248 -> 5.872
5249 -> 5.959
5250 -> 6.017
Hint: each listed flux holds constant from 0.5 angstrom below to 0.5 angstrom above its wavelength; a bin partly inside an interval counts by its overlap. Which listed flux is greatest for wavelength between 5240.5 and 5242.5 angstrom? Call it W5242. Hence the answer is 5.668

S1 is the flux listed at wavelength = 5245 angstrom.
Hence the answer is 6.02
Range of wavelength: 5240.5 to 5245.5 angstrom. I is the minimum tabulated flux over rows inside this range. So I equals 5.578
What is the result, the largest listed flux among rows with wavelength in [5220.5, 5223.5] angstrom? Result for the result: 5.761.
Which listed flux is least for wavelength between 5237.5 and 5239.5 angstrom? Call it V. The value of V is 5.687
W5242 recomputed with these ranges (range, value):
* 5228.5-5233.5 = 5.804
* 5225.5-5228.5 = 5.831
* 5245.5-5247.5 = 5.859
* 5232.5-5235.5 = 5.788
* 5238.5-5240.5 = 5.687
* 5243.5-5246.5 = 6.073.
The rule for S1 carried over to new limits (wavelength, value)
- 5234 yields 5.646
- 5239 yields 5.687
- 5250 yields 6.017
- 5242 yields 5.668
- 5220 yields 5.784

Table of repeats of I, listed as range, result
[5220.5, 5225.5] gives 5.523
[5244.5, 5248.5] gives 5.809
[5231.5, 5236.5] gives 5.593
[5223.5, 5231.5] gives 5.663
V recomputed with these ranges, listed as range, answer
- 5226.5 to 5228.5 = 5.79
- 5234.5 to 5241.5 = 5.549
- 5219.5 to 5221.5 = 5.761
